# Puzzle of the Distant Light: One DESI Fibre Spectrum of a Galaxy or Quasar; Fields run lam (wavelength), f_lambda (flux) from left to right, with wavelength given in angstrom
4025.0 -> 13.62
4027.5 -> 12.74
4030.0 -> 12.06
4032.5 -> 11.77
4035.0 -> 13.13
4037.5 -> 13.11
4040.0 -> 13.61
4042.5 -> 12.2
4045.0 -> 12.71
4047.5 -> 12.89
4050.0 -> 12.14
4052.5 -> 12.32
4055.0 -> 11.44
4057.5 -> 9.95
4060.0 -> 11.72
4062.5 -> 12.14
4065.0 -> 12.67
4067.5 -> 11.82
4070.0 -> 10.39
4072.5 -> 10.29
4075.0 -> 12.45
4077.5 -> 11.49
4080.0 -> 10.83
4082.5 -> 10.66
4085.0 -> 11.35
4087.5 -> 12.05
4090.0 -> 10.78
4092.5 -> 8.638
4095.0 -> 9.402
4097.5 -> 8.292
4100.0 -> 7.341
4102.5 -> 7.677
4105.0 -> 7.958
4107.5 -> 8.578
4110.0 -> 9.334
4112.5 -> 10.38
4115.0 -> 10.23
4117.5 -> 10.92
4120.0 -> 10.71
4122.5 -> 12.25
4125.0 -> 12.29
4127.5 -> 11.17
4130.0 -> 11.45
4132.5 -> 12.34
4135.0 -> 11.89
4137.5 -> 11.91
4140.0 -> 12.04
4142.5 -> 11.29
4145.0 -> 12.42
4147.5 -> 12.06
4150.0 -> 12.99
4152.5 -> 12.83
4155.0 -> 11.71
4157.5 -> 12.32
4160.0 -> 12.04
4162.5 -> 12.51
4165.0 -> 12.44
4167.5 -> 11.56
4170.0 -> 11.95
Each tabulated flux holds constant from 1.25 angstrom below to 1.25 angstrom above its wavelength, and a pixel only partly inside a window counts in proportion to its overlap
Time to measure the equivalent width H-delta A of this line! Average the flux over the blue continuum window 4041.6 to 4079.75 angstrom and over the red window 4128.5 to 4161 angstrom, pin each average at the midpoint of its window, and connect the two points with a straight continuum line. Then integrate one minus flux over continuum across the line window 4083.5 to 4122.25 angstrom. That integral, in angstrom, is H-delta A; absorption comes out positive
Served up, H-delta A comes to 7.4 angstrom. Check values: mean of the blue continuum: 11.7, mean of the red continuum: 12.1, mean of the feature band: 9.65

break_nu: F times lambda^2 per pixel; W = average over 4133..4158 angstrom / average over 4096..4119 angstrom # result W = 1.38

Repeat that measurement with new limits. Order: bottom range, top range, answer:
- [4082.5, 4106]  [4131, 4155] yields 1.33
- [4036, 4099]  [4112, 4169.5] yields 1.08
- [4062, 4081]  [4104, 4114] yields 0.81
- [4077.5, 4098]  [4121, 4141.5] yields 1.17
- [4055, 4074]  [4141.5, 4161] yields 1.13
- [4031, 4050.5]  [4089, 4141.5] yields 0.84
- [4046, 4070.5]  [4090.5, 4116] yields 0.76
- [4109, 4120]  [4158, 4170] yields 1.21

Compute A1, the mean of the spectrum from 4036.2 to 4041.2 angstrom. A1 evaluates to 13.4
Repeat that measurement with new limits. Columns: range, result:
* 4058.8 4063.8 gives 11.9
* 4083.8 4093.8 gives 10.7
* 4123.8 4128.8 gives 11.7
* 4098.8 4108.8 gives 7.9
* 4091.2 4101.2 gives 8.44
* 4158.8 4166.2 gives 12.3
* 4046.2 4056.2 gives 12.2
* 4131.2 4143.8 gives 11.9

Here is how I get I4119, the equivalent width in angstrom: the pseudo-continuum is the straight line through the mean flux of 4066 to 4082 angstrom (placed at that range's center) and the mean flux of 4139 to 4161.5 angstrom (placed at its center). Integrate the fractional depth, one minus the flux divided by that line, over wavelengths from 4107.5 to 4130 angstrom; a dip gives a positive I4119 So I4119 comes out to 1.9 angstrom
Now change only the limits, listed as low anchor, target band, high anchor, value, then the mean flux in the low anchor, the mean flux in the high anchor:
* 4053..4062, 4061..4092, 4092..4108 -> -4.6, 11.2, 8.24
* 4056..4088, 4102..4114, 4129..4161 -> 2.9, 11.4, 12.1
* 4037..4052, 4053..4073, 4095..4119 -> 0.4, 12.7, 9.01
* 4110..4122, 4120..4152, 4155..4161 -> -2.0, 10.5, 12.1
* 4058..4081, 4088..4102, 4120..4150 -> 3.2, 11.5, 11.9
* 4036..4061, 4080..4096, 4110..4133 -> 1.6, 12.2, 11.2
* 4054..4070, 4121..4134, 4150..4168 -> 0.2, 11.5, 12.3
